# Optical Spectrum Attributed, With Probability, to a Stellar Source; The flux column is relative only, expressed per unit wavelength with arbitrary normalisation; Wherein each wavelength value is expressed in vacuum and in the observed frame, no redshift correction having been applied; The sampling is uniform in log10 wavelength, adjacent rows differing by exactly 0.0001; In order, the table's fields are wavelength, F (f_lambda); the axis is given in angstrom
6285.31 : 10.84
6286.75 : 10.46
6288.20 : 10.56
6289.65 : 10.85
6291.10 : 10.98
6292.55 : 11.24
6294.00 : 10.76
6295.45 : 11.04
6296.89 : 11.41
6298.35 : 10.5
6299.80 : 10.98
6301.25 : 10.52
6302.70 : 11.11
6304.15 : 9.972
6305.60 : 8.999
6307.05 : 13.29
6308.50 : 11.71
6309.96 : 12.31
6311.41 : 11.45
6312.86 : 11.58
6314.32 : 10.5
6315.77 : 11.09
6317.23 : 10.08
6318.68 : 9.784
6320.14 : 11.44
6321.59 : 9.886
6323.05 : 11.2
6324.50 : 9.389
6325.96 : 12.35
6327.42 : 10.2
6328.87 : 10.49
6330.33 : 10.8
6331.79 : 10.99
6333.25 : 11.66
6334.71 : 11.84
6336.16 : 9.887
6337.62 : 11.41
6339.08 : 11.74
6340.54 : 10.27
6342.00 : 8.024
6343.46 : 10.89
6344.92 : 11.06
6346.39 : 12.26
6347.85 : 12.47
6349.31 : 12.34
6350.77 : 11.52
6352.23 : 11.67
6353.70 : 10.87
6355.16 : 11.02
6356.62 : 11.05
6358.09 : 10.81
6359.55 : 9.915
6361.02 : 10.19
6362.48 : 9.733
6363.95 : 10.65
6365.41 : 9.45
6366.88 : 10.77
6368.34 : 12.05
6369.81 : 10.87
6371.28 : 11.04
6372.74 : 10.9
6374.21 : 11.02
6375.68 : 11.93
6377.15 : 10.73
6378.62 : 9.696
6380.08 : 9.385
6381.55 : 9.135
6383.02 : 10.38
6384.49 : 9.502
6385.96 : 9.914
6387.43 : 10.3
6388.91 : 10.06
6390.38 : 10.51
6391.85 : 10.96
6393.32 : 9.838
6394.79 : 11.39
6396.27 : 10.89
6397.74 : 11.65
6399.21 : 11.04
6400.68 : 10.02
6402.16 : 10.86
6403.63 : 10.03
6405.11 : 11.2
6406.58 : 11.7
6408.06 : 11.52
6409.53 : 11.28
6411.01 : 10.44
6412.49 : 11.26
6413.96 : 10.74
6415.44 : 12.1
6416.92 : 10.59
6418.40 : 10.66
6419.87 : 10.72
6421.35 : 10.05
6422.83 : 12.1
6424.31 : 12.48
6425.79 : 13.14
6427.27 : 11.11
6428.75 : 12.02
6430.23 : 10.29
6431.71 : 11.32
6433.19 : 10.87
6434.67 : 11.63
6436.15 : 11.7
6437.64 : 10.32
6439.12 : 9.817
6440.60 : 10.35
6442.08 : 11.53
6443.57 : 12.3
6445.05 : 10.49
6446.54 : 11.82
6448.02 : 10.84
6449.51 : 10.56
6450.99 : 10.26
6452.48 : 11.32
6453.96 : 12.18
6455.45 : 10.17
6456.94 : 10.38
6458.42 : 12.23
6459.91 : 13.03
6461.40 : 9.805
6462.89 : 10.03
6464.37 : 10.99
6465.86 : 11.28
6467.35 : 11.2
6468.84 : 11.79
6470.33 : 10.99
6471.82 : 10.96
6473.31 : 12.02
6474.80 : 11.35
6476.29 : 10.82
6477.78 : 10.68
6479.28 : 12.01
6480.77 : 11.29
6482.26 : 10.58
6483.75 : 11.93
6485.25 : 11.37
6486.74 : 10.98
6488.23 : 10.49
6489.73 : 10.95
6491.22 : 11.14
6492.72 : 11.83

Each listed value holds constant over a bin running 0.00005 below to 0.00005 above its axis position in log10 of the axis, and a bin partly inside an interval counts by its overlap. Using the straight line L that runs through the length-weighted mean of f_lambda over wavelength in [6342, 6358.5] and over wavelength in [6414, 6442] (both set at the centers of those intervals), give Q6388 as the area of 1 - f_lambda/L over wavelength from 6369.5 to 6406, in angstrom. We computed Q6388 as 2.3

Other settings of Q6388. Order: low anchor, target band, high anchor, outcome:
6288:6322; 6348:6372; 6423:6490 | 0.3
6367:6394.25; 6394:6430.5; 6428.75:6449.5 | -1.4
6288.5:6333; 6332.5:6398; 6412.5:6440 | 1.8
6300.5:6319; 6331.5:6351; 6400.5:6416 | -0.3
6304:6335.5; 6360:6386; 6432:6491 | 1.4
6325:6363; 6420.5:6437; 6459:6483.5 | -0.6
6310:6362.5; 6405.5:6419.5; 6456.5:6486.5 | 0.0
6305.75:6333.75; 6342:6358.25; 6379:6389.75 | -1.4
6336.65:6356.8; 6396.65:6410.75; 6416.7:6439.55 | 0.2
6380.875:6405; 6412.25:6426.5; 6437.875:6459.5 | -0.9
